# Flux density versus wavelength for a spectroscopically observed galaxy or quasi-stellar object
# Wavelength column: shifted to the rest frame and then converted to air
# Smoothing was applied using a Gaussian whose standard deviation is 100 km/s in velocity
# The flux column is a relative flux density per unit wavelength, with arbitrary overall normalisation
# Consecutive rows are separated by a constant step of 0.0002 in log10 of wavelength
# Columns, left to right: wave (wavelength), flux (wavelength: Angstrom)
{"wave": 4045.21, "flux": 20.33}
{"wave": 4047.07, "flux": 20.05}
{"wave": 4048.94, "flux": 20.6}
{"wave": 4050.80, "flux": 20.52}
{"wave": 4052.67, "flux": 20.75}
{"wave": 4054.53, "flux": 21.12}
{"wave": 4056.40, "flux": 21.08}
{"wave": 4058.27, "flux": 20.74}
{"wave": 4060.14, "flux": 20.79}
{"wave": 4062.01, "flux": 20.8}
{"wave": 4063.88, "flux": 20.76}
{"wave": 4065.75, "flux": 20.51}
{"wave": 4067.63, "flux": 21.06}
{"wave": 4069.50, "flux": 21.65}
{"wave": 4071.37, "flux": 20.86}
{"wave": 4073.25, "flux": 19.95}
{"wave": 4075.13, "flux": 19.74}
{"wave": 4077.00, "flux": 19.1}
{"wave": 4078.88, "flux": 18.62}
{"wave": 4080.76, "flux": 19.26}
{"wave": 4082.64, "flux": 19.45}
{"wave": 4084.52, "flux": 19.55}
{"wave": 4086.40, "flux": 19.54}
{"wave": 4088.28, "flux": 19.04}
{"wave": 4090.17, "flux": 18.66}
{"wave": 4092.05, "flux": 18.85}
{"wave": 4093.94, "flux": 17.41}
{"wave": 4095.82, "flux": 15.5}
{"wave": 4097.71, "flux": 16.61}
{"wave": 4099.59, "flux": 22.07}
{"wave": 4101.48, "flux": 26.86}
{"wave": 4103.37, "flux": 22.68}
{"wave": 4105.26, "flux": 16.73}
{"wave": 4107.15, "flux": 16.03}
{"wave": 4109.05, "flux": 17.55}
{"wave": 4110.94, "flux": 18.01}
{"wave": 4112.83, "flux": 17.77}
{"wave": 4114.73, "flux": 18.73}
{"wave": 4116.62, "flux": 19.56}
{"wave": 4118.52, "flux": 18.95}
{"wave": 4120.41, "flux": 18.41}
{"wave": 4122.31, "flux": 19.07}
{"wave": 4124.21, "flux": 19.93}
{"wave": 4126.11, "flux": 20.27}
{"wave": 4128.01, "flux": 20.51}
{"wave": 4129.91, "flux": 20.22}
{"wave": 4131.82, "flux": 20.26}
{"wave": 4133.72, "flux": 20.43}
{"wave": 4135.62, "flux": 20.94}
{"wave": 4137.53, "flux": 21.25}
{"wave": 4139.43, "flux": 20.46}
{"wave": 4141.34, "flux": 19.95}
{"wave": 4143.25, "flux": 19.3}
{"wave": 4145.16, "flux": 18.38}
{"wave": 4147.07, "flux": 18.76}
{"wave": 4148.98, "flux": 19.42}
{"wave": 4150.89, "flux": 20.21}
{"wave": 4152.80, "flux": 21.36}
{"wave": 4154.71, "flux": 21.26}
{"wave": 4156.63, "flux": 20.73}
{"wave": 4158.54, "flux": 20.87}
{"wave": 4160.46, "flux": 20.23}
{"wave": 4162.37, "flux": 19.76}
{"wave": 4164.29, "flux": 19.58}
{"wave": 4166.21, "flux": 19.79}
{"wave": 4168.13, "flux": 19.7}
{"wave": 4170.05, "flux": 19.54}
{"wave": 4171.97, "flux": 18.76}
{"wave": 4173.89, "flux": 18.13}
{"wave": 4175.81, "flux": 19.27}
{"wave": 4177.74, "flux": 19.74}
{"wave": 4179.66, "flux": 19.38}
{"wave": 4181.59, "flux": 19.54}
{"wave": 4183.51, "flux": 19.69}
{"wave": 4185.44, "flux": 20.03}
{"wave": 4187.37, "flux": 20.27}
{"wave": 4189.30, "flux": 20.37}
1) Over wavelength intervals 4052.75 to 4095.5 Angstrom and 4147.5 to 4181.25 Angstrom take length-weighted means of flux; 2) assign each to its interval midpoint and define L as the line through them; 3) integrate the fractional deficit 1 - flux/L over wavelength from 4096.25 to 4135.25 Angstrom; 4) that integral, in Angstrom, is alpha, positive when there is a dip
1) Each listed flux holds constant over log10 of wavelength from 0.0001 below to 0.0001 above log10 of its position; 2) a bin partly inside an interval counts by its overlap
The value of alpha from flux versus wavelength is 0.7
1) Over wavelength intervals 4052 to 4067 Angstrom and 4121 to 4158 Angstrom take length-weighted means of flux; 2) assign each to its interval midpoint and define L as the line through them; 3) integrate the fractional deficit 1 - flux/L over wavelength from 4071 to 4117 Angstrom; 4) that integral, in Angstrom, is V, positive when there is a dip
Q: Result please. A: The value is 3.2 Angstrom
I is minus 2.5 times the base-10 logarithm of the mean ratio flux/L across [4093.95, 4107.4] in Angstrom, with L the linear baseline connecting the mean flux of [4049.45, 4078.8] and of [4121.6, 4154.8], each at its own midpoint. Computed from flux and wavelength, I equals 0.04 mag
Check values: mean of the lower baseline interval 20.6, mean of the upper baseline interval 20.1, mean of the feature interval 19.5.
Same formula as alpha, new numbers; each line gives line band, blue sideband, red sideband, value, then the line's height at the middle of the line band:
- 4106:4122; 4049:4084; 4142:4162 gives 1.6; 20.2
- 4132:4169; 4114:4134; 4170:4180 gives -1.5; 19.4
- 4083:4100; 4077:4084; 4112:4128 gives 0.6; 19.1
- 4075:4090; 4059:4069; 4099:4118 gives 0.8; 20.3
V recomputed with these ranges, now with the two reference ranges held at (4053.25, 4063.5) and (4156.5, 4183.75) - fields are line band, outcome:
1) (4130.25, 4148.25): 0.0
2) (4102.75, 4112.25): 1.1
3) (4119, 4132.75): 0.2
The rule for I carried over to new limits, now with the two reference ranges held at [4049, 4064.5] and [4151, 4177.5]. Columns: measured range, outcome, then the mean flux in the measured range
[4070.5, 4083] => 0.06 mag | 19.6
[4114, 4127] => 0.05 mag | 19.3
